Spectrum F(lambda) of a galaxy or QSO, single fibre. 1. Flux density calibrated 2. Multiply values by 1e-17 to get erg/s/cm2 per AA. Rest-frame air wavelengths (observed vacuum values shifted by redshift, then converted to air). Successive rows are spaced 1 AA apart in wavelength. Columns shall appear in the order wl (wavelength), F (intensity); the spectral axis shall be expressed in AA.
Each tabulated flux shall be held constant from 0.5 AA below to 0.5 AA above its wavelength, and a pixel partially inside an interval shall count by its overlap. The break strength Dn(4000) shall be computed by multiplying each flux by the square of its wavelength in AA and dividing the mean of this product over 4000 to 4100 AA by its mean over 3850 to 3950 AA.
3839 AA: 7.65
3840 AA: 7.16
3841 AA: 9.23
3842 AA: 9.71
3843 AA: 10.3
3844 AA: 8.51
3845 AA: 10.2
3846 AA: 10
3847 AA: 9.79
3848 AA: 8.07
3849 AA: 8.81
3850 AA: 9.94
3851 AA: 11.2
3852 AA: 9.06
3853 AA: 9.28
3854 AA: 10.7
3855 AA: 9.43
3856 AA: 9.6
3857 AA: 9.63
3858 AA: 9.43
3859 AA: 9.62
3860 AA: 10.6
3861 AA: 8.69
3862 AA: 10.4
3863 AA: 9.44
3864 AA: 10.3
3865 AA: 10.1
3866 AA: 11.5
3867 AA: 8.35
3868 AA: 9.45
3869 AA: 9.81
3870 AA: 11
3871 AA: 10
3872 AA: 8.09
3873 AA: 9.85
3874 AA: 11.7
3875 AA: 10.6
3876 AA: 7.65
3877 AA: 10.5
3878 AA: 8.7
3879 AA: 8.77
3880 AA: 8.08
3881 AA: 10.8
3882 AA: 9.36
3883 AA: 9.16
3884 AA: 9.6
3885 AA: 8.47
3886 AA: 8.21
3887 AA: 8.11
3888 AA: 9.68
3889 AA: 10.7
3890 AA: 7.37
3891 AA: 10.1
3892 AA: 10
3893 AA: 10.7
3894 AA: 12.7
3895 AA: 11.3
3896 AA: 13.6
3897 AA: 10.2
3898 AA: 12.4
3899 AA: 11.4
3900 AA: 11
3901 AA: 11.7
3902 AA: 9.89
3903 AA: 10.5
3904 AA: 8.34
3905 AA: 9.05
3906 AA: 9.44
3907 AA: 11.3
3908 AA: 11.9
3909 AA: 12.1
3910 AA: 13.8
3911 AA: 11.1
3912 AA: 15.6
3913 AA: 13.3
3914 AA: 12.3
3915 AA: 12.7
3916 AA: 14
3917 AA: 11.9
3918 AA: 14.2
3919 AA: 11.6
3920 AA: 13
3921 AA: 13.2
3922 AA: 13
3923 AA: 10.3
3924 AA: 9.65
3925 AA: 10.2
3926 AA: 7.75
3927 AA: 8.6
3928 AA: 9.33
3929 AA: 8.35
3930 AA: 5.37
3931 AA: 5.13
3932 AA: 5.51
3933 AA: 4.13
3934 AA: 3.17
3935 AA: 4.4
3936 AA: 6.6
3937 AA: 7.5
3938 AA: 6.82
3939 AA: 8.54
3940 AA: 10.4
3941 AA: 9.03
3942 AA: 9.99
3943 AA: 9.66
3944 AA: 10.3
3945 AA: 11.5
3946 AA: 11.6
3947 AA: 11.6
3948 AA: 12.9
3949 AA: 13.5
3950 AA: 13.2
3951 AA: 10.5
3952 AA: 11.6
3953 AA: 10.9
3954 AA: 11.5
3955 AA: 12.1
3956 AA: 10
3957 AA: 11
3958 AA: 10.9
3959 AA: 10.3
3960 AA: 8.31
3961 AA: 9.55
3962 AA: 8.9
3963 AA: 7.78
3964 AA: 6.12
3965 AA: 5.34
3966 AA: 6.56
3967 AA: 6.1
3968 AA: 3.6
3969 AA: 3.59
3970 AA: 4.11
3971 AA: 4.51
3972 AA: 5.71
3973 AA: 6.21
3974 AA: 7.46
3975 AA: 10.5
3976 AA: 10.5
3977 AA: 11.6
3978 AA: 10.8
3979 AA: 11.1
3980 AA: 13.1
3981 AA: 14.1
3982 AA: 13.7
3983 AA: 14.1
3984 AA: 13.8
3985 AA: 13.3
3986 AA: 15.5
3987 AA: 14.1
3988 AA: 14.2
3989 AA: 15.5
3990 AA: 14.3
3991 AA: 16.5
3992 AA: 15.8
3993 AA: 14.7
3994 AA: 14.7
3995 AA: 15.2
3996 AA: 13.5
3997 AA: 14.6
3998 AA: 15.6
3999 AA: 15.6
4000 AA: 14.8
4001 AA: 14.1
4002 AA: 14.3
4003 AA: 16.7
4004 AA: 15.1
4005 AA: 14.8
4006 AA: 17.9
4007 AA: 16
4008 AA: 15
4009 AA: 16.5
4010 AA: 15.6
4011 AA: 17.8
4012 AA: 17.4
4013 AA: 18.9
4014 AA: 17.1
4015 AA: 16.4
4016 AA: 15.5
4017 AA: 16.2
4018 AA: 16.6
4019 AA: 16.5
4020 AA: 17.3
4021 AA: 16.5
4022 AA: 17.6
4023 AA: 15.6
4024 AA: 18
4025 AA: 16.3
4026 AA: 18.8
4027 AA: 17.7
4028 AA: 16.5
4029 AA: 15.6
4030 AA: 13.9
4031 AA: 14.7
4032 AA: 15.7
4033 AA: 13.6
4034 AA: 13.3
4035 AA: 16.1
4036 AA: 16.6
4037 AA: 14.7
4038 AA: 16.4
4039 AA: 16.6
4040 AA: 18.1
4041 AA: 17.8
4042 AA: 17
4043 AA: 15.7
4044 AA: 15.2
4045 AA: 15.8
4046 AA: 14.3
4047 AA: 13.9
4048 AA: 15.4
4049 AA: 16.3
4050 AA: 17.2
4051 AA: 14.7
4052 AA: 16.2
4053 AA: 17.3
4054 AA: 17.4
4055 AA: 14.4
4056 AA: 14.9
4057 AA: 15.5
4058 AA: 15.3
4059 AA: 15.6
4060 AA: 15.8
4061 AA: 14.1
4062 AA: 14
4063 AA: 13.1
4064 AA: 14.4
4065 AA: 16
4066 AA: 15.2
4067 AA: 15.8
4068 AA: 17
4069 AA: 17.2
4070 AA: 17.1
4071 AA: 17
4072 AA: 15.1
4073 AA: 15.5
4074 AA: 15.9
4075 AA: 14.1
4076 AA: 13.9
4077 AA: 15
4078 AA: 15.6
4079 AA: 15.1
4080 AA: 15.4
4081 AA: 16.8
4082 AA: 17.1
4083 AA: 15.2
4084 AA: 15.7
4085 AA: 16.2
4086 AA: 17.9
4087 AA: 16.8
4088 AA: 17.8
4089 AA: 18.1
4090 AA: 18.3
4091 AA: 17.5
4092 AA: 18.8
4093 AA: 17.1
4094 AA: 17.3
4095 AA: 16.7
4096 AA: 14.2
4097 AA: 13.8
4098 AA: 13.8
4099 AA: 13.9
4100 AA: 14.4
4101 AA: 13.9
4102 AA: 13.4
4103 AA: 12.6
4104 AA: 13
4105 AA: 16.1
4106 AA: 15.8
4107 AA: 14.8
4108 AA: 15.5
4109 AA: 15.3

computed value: 1.7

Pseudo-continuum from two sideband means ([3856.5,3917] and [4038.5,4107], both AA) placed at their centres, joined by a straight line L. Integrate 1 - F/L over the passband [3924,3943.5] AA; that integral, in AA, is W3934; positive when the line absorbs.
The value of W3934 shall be 7.1 AA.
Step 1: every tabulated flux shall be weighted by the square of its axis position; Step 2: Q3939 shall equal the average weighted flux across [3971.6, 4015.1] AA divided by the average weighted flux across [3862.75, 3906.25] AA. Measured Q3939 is 1.51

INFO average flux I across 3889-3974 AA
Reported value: 9.69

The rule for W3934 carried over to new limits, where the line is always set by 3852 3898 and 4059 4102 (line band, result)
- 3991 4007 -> -2.2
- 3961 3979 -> 7.7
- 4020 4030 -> -1.9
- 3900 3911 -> -0.1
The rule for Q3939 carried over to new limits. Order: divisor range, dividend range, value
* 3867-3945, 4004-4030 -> 1.78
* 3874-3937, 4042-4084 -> 1.68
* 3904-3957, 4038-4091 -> 1.66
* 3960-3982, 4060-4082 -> 2.00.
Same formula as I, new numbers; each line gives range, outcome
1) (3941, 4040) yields 13.1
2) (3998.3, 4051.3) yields 16.1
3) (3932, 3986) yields 9.34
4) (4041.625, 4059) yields 15.7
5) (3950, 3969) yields 8.92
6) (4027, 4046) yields 15.8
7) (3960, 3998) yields 10.9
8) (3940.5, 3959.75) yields 11.1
